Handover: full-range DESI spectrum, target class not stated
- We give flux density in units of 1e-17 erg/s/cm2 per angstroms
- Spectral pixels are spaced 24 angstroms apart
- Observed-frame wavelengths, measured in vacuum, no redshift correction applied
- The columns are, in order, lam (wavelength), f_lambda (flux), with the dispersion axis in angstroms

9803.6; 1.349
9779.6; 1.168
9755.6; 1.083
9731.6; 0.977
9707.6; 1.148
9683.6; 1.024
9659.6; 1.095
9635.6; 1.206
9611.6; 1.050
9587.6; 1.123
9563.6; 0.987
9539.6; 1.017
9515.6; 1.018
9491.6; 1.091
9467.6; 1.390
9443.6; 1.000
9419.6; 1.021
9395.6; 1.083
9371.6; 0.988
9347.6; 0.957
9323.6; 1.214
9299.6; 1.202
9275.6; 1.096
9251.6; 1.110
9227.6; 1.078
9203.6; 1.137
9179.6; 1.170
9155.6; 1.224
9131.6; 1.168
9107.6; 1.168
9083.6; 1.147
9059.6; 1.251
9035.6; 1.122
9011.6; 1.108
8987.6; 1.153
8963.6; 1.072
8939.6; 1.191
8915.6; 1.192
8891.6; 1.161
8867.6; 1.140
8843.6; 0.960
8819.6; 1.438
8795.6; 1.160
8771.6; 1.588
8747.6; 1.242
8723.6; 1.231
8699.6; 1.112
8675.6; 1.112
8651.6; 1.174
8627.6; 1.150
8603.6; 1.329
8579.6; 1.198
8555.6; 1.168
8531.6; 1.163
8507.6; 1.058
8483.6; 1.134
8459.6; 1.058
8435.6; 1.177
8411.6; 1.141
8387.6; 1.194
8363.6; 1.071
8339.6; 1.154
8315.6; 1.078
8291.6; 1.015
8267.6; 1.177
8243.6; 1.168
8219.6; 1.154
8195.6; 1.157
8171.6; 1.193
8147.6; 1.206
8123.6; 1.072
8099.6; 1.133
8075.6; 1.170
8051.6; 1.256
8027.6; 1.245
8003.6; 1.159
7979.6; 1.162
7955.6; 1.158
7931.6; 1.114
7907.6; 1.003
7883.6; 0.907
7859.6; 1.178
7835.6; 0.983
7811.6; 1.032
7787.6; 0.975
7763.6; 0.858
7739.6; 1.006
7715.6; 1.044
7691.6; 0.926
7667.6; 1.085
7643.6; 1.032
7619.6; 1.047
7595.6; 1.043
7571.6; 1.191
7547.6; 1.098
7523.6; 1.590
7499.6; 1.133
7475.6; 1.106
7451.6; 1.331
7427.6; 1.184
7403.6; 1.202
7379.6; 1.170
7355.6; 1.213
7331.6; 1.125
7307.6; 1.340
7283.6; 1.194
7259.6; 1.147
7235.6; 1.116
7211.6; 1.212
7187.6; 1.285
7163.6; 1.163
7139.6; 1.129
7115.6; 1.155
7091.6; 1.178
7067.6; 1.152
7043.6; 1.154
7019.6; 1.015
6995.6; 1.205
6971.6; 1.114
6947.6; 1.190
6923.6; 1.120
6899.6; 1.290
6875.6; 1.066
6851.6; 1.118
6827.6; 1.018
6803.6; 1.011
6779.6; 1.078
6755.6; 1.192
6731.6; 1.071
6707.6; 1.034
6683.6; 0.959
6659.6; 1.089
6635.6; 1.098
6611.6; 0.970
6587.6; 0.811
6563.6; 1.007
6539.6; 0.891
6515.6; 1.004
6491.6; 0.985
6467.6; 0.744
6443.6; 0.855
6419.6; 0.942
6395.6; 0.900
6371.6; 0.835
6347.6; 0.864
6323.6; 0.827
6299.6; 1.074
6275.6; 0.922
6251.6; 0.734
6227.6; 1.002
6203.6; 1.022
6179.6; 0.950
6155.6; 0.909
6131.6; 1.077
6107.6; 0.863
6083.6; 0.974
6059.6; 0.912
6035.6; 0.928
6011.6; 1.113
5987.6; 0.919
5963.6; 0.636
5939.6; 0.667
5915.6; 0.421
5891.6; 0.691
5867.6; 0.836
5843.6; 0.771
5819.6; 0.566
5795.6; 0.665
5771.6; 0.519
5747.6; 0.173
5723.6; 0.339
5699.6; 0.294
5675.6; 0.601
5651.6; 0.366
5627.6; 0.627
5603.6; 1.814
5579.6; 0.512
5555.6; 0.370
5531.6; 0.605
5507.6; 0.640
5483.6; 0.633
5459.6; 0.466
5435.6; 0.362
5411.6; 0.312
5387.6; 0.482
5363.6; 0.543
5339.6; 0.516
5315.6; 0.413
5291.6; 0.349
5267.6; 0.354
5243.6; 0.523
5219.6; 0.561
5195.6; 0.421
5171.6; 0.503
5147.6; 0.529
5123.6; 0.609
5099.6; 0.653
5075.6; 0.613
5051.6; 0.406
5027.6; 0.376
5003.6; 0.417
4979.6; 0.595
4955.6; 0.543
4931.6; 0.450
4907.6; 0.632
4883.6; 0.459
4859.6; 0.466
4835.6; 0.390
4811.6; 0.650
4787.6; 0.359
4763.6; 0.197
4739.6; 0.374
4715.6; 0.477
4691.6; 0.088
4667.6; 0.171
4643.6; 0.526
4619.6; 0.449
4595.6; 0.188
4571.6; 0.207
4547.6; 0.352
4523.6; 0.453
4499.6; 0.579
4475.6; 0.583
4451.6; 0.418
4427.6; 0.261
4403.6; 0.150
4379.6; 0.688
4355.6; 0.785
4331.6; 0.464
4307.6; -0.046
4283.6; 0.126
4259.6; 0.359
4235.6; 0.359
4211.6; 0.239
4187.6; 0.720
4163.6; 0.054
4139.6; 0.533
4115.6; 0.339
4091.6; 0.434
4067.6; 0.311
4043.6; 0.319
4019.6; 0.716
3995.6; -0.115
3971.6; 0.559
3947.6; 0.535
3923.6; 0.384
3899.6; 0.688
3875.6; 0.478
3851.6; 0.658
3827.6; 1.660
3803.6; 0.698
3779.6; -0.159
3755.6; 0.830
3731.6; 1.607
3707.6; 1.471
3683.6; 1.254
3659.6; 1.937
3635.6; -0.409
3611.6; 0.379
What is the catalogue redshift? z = 0.50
